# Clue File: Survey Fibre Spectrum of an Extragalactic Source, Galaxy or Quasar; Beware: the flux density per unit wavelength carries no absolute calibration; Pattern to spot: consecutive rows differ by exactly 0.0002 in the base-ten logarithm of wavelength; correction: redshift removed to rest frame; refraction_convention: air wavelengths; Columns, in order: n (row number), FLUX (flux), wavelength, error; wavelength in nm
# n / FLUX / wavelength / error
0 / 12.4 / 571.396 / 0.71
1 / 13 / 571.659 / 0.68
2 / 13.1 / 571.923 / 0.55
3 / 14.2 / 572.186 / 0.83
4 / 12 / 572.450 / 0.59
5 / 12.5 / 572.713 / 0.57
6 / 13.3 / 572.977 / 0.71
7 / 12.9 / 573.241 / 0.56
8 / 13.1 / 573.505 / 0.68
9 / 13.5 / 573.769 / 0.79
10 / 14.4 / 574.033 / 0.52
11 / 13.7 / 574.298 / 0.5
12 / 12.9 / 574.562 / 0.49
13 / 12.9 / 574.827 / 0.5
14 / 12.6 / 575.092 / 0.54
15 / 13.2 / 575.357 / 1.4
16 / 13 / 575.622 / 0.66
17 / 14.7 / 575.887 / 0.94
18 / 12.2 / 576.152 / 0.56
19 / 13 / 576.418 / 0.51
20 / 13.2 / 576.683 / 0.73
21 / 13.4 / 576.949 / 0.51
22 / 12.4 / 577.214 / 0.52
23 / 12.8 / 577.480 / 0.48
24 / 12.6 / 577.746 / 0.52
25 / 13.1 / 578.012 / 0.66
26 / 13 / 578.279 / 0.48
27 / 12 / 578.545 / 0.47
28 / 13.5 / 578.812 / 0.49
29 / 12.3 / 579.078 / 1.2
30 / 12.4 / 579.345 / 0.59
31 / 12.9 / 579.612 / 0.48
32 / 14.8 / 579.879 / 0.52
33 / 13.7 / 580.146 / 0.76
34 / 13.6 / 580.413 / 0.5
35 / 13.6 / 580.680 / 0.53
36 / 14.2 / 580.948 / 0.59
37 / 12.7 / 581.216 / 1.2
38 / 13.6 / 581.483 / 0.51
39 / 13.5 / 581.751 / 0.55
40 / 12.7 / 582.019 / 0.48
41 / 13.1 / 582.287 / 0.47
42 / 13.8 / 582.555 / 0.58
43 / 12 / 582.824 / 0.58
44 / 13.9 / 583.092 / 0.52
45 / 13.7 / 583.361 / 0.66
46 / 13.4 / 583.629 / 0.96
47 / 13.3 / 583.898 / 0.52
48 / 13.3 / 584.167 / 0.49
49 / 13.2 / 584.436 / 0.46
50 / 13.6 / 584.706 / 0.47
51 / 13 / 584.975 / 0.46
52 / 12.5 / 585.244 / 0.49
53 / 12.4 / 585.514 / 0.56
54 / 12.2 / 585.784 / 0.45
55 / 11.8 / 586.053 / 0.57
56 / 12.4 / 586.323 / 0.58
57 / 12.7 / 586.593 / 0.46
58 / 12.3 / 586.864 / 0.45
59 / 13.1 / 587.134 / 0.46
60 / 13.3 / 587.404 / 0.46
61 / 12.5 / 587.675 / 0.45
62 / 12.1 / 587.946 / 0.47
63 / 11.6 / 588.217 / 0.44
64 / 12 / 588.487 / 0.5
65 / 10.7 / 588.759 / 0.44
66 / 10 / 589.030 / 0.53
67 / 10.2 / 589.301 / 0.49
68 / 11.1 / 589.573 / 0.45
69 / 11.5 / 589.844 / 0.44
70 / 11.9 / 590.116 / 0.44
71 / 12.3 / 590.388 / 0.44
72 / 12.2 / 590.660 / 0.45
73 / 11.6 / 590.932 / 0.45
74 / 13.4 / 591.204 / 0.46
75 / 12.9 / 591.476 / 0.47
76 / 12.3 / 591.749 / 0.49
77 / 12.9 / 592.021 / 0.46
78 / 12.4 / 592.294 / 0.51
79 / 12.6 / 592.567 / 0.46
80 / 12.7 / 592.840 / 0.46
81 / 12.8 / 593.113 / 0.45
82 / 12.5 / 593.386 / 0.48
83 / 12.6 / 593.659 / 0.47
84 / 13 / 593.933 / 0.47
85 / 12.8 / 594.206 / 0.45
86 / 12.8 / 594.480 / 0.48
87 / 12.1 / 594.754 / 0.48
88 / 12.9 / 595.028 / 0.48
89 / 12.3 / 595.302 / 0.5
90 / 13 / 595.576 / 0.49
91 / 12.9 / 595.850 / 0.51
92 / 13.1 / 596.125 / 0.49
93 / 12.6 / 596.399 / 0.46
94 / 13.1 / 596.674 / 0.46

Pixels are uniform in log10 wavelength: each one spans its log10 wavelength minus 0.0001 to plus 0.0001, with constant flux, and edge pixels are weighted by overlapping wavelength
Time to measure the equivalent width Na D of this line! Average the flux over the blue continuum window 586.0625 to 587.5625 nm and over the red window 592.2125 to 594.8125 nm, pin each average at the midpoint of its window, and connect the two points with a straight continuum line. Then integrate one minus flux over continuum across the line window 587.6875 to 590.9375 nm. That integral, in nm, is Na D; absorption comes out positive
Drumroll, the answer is 0.31 nm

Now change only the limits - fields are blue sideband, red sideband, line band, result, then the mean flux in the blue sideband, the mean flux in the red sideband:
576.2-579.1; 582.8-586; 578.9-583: -0.103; 12.8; 13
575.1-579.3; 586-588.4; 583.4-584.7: -0.079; 12.9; 12.4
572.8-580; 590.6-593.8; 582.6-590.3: 0.250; 13.1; 12.6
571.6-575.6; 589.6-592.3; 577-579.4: 0.039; 13.2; 12.3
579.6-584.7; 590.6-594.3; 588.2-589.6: 0.222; 13.4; 12.6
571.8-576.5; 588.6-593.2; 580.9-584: -0.179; 13.2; 12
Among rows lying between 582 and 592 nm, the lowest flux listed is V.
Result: 10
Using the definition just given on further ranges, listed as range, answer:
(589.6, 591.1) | 11.5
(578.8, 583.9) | 12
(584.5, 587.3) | 11.8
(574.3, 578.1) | 12.2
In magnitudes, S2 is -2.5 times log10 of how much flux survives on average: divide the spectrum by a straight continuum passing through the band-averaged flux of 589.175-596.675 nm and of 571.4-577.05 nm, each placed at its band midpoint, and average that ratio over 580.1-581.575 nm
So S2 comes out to -0.05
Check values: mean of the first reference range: 13.2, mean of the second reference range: 12.4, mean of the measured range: 13.6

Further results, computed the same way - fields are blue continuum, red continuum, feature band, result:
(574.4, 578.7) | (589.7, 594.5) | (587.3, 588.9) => 0.05 mag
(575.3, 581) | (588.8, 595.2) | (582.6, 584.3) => -0.04 mag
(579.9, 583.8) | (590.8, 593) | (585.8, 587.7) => 0.04 mag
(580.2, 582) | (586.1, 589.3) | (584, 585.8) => -0.03 mag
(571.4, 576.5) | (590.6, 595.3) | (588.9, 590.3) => 0.16 mag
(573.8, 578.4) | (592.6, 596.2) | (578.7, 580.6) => -0.02 mag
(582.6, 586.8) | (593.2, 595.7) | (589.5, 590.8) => 0.08 mag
